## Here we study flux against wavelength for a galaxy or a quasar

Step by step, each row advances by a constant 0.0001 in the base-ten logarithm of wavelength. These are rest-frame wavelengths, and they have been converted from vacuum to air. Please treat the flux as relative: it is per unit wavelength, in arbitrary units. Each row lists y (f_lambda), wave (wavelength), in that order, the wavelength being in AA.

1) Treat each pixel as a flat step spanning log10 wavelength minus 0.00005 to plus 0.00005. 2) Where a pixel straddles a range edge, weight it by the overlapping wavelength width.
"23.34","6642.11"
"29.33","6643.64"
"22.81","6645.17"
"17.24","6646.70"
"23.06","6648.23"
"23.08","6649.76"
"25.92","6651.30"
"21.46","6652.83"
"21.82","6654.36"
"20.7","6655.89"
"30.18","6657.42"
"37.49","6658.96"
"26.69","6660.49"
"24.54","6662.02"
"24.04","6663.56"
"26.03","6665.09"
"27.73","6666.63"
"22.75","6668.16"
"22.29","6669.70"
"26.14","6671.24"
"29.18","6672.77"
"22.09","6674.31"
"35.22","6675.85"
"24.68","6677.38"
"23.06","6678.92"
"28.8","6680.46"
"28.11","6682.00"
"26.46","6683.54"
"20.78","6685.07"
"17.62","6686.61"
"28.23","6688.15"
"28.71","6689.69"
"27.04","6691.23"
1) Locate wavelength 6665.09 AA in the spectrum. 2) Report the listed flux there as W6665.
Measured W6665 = 26.03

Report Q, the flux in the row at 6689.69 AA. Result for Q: 28.71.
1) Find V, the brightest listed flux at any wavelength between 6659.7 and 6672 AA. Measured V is 27.73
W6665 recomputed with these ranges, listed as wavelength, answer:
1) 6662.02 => 24.54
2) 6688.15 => 28.23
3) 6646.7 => 17.24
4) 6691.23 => 27.04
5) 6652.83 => 21.46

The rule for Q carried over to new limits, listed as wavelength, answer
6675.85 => 35.22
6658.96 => 37.49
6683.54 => 26.46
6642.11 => 23.34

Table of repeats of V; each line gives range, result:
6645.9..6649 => 23.06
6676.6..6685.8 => 28.8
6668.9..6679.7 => 35.22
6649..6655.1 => 25.92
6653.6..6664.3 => 37.49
